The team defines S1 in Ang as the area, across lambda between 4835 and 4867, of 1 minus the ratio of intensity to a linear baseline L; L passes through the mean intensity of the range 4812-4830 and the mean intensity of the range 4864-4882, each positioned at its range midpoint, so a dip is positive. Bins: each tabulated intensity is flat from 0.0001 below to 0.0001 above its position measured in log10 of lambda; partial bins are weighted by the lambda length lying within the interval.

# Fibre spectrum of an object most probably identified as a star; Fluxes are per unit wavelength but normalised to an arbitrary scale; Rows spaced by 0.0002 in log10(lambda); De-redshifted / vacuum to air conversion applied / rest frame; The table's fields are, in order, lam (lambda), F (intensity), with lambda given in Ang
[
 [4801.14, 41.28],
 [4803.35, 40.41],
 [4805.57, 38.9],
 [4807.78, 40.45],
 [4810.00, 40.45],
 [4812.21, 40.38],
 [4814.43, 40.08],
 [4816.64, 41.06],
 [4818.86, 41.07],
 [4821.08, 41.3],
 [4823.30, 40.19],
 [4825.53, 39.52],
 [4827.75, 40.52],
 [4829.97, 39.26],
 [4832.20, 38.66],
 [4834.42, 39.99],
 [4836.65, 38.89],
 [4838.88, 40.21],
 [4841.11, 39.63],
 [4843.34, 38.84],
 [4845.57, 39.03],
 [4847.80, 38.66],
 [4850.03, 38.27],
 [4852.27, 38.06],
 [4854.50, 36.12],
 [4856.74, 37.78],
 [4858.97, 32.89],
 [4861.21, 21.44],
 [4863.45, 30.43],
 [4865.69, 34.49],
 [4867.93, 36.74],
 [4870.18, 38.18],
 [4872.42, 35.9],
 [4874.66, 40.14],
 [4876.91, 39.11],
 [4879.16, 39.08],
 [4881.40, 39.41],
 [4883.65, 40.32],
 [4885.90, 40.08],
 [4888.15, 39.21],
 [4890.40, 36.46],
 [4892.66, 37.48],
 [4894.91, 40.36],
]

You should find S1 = 2.2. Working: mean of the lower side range 40.4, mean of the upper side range 37.6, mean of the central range 36.1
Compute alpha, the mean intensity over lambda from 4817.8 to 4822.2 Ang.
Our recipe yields 41.2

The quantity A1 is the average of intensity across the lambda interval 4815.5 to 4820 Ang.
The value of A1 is 41.1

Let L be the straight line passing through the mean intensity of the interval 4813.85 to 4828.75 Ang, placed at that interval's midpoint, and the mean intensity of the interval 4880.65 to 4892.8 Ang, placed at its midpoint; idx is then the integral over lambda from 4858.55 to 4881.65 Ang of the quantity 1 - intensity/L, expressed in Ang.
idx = 2.4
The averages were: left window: 40.6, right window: 38.9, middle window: 35.2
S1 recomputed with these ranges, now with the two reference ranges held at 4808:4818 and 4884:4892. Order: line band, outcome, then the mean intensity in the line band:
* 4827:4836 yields 0.1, 39.5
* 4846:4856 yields 0.4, 37.9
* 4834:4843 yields 0.1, 39.6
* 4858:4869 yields 2.3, 31.1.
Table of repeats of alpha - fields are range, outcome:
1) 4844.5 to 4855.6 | 38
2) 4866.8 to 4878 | 38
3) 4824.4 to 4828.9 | 40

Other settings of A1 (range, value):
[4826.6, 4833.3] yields 39.5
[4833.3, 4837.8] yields 39.4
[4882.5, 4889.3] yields 39.9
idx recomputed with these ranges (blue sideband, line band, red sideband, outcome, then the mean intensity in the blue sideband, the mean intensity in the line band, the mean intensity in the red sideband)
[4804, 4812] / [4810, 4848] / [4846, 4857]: -0.90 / 40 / 39.9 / 37.9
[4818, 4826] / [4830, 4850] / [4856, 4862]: -1.93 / 40.5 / 39.2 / 30.8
